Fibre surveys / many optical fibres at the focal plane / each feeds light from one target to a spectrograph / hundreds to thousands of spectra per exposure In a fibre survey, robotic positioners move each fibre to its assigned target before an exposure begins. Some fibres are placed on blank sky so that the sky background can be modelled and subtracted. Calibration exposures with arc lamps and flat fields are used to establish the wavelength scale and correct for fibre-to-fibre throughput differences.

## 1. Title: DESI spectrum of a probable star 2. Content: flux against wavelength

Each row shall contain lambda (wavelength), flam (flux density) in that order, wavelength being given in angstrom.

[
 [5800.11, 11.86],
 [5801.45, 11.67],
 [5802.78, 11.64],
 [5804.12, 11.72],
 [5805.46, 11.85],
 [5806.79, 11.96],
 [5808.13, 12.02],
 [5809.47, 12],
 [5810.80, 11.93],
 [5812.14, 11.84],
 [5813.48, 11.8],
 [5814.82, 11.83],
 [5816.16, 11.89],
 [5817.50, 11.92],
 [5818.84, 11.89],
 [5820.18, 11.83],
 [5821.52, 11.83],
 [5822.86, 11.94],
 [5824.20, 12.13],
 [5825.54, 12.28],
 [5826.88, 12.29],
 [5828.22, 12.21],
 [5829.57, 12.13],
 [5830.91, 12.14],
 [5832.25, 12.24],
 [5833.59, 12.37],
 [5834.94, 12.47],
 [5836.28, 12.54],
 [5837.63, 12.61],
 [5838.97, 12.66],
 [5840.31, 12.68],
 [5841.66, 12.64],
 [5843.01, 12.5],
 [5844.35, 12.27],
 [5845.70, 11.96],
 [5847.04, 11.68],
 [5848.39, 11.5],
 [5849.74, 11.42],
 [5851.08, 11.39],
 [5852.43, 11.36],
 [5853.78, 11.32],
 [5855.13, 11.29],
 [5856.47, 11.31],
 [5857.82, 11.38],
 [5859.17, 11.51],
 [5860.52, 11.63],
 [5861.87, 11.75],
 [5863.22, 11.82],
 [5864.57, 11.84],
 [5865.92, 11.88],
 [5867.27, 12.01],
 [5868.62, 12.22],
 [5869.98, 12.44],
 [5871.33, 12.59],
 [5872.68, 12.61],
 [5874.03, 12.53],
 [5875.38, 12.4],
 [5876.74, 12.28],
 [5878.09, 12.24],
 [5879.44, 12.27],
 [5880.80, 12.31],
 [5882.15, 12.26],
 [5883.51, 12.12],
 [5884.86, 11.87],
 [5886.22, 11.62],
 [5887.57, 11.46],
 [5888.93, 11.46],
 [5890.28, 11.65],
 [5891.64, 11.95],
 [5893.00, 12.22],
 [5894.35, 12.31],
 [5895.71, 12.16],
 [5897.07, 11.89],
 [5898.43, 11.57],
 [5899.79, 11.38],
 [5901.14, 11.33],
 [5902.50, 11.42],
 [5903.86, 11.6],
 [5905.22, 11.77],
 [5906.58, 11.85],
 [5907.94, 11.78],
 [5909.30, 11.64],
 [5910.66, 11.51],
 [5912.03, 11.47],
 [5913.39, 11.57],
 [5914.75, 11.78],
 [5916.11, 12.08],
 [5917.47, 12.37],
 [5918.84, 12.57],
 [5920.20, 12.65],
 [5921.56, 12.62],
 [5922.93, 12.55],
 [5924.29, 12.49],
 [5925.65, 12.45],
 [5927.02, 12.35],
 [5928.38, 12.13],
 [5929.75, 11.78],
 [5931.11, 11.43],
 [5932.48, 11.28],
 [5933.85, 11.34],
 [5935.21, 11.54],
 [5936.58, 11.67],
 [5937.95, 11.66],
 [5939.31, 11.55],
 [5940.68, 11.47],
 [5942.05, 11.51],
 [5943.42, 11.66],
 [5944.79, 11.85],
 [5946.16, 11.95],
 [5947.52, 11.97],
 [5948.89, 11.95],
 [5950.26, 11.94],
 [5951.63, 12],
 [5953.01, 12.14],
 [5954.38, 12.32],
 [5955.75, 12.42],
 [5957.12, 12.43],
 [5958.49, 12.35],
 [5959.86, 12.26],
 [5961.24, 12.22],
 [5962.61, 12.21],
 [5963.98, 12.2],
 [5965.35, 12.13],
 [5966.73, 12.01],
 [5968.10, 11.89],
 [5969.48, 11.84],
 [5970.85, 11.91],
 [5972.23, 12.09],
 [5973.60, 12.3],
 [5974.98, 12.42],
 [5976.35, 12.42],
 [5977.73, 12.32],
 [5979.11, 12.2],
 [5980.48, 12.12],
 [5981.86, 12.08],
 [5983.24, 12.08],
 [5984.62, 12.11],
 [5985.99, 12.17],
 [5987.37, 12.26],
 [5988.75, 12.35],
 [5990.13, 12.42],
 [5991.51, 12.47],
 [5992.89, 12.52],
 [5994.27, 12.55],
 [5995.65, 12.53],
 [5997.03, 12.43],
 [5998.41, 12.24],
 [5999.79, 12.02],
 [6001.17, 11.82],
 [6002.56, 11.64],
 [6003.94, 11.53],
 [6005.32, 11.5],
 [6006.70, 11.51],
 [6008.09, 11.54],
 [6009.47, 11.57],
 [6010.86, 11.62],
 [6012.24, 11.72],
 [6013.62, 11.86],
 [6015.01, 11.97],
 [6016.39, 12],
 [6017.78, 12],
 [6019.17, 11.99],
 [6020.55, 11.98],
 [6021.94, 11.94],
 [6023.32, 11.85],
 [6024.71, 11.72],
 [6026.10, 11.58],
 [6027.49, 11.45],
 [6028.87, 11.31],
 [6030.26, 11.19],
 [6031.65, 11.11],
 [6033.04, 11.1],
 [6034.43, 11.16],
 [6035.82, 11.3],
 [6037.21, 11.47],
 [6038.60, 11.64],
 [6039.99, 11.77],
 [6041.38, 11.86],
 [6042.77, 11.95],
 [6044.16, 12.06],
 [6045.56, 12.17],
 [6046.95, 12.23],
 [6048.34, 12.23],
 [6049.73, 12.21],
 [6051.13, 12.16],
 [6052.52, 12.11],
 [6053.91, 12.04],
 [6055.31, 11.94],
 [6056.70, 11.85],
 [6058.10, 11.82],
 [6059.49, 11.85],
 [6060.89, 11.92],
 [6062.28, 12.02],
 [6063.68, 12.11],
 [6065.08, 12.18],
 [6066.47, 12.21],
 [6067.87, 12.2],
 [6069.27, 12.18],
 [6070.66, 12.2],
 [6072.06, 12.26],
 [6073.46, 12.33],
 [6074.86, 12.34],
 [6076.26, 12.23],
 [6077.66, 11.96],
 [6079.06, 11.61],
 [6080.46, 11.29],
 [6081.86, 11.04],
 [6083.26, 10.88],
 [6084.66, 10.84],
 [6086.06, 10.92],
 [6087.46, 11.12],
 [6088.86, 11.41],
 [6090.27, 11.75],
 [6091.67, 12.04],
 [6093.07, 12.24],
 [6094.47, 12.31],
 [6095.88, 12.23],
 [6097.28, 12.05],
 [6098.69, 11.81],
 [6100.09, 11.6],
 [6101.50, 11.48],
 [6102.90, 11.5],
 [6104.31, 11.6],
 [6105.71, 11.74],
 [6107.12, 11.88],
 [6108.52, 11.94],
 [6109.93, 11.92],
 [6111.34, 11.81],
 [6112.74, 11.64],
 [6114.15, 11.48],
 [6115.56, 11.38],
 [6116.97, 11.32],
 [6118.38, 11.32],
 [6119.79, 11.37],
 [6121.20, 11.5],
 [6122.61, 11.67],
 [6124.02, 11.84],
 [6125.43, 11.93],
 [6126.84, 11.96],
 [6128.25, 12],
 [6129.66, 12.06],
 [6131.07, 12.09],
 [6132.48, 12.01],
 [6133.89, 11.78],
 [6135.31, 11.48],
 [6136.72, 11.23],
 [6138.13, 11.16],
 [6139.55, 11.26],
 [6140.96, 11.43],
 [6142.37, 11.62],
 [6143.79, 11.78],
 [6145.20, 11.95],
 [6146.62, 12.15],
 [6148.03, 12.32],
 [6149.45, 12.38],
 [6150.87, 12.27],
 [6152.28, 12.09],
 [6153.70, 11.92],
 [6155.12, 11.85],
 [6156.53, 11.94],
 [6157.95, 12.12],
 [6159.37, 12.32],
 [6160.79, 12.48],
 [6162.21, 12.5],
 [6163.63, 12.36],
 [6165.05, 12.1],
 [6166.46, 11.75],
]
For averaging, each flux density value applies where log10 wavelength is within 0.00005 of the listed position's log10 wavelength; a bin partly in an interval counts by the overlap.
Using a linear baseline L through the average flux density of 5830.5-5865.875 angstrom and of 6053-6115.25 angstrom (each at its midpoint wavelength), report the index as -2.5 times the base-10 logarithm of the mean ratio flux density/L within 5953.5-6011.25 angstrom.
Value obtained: -0.02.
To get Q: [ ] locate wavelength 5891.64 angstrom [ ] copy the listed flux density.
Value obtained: 11.95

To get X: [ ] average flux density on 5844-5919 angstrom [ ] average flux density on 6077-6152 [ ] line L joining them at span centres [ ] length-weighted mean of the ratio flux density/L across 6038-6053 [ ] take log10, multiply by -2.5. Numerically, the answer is -0.03 mag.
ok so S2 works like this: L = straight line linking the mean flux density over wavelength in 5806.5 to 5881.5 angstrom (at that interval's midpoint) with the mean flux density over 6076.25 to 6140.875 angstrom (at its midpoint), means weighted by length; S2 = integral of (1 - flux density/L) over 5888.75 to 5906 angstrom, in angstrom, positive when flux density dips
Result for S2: 0.3 angstrom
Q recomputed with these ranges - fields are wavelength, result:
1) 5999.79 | 12.02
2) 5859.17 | 11.51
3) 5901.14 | 11.33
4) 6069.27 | 12.18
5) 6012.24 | 11.72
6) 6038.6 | 11.64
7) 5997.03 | 12.43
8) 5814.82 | 11.83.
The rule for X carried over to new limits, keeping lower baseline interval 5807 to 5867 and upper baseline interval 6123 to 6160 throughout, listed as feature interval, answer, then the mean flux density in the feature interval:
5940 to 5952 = 0.011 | 11.8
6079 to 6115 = 0.025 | 11.6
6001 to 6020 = 0.017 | 11.7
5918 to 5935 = -0.017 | 12.1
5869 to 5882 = -0.040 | 12.4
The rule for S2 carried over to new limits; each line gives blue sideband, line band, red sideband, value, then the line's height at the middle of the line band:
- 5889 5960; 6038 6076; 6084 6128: -1.1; 11.7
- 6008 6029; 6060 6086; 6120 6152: -0.1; 11.8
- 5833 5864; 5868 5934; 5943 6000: 0.2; 12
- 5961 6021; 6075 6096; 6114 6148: 0.4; 11.8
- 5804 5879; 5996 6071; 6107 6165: 0.4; 11.9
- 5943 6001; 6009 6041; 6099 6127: 1.0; 12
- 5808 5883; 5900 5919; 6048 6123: 0.4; 12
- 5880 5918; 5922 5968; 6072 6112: -0.8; 11.8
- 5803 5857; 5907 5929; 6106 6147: -0.4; 11.9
